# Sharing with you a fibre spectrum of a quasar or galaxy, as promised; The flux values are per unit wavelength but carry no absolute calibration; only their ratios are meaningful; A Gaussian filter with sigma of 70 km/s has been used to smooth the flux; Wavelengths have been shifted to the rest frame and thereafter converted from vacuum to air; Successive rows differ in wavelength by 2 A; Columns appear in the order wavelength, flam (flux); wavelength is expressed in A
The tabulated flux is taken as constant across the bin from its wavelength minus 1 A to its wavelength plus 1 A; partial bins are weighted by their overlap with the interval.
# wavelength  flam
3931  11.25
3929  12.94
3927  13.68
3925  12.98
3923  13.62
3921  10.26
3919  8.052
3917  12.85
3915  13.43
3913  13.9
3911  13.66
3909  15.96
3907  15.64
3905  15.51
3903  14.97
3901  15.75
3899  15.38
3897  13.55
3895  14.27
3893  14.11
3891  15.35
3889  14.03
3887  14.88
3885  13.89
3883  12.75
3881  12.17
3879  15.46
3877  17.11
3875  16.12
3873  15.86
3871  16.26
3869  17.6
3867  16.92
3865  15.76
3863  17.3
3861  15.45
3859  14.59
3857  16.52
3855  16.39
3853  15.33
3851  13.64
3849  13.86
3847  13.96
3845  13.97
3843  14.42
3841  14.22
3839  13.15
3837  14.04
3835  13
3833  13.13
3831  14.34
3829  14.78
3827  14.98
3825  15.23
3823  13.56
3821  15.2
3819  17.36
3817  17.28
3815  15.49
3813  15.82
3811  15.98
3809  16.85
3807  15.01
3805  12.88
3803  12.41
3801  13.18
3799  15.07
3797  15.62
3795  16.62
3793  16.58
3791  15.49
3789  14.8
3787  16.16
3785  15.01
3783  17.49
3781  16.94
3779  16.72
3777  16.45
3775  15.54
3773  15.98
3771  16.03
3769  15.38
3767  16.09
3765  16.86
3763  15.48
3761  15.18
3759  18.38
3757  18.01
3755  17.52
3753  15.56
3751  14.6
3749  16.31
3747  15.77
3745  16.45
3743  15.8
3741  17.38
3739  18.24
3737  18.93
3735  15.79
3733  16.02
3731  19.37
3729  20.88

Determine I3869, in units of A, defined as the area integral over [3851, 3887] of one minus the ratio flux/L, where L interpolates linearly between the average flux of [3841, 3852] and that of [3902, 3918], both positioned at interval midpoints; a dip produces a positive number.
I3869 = -3.5 A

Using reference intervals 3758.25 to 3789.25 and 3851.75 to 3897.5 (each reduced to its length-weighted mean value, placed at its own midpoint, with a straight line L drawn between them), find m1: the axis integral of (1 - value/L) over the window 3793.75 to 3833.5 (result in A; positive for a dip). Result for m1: 1.9 A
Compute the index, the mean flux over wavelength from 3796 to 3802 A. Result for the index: 14.6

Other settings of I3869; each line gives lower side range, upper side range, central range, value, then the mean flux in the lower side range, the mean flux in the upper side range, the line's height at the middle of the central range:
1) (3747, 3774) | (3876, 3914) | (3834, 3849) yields 1.4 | 16.2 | 14.6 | 15.3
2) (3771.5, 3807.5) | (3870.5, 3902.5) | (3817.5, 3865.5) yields 1.0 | 15.5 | 14.8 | 15.1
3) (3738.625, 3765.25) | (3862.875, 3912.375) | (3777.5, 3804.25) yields 1.0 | 16.5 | 15.2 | 16.1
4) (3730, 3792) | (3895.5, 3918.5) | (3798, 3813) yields 1.2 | 16.4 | 14.5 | 15.8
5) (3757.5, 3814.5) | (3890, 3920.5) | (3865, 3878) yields -1.8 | 15.7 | 14.1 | 14.6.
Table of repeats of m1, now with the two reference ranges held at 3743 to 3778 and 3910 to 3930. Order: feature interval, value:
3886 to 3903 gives -2.0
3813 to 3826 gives -0.7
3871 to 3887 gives -1.6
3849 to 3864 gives -1.6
